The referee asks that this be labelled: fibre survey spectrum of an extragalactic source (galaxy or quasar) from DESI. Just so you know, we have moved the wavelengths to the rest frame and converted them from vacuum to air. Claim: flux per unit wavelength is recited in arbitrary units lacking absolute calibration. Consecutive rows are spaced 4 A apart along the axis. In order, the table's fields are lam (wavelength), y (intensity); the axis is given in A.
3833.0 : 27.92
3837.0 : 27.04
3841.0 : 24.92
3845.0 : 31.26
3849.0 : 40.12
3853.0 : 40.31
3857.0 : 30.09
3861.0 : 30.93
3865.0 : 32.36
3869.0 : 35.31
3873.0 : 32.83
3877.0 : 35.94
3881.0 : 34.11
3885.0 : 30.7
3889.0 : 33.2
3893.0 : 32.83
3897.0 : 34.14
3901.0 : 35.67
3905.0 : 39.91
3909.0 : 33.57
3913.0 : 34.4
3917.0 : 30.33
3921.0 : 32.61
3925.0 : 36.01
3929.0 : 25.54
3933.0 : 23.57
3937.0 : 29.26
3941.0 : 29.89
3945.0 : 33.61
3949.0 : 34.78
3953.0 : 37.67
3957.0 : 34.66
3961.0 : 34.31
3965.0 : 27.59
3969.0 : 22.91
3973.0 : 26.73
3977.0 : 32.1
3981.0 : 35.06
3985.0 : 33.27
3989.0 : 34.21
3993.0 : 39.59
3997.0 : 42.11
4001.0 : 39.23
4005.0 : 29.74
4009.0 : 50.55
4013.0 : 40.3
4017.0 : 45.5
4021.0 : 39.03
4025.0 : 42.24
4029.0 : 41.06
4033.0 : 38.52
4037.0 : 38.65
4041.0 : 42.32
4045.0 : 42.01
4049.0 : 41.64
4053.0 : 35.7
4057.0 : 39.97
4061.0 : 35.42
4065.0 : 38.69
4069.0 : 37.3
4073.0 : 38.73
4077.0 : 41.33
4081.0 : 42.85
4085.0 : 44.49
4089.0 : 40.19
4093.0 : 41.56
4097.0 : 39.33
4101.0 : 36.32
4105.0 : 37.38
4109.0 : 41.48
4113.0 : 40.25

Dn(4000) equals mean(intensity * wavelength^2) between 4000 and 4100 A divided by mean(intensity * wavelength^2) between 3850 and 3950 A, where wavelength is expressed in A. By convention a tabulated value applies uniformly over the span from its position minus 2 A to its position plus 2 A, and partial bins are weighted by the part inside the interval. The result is 1.3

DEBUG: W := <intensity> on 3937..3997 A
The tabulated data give 32.8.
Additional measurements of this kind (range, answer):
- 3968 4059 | 38.1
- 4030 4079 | 39.2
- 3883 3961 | 32.8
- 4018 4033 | 40.8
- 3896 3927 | 34.6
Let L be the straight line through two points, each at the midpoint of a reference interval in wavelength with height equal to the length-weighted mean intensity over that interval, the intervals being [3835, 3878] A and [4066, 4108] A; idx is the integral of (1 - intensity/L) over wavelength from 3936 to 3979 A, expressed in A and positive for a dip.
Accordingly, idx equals 5.5 A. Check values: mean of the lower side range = 32.8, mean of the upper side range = 40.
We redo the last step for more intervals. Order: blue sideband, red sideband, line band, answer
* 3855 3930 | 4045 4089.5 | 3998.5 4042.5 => -3.0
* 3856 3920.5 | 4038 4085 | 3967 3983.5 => 3.3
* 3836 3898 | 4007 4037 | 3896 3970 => 9.2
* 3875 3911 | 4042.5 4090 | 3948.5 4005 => 5.2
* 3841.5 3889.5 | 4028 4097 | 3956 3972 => 3.2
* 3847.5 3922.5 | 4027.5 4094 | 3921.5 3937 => 2.9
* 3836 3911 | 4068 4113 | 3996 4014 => -1.3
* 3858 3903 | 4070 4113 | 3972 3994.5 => 1.9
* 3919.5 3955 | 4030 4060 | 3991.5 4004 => -1.2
